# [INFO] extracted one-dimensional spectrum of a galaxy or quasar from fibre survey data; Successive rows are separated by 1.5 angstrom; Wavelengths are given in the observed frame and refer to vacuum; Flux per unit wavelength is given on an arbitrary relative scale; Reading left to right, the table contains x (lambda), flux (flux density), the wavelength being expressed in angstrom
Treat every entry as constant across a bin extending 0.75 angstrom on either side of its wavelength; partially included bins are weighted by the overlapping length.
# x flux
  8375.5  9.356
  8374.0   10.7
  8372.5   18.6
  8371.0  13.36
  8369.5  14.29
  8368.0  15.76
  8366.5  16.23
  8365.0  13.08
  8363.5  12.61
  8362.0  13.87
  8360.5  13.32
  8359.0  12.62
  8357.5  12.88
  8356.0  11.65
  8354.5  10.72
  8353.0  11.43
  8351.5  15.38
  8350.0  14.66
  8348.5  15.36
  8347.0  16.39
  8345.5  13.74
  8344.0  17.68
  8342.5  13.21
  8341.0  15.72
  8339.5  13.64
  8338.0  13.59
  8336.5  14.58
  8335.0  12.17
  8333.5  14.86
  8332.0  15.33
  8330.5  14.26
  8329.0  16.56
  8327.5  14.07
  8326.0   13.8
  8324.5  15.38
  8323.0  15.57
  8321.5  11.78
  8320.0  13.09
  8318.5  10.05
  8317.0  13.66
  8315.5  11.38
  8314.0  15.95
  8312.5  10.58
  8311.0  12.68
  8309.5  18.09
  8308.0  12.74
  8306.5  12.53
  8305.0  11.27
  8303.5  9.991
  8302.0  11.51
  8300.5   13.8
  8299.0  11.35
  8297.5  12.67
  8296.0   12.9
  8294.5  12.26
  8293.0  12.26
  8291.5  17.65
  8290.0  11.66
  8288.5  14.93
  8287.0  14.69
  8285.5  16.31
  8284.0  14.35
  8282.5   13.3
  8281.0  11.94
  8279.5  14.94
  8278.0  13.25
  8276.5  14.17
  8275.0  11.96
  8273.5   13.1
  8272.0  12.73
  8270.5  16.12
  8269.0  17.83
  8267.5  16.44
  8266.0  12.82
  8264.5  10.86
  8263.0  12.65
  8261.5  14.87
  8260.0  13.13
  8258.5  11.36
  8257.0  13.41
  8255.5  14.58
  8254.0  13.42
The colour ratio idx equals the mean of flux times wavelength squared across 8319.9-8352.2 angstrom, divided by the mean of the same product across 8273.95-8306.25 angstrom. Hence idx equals 1.12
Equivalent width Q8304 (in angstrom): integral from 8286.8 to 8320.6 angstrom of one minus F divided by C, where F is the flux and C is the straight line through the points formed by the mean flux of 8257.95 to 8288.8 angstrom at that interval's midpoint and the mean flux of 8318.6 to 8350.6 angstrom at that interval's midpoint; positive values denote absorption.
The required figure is 3.0 angstrom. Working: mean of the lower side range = 13.9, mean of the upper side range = 14.5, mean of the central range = 12.9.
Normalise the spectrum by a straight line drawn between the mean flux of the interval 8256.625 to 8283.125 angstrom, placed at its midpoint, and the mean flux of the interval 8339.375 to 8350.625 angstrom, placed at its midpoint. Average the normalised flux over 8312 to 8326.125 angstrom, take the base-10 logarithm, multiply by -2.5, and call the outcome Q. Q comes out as 0.12 mag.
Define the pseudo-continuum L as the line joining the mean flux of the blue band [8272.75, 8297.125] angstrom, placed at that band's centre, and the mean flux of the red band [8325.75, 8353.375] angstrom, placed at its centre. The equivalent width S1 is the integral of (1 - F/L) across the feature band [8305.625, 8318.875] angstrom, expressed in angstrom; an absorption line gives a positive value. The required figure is 0.9 angstrom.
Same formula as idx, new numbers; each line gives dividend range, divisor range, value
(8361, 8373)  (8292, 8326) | 1.15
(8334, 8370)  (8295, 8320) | 1.12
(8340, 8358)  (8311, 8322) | 1.15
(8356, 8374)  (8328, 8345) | 0.96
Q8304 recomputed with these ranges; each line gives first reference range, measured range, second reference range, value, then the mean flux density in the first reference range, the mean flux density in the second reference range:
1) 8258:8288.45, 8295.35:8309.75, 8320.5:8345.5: 1.7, 13.9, 14.5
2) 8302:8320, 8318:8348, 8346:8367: -2.9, 12.6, 13.6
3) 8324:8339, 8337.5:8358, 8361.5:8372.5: 0.6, 14.4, 14.5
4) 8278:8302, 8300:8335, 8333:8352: 1.9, 13.6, 14.7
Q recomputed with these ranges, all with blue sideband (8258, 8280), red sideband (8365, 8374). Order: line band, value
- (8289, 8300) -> 0.08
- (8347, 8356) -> 0.09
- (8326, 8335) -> -0.01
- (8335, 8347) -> 0.01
